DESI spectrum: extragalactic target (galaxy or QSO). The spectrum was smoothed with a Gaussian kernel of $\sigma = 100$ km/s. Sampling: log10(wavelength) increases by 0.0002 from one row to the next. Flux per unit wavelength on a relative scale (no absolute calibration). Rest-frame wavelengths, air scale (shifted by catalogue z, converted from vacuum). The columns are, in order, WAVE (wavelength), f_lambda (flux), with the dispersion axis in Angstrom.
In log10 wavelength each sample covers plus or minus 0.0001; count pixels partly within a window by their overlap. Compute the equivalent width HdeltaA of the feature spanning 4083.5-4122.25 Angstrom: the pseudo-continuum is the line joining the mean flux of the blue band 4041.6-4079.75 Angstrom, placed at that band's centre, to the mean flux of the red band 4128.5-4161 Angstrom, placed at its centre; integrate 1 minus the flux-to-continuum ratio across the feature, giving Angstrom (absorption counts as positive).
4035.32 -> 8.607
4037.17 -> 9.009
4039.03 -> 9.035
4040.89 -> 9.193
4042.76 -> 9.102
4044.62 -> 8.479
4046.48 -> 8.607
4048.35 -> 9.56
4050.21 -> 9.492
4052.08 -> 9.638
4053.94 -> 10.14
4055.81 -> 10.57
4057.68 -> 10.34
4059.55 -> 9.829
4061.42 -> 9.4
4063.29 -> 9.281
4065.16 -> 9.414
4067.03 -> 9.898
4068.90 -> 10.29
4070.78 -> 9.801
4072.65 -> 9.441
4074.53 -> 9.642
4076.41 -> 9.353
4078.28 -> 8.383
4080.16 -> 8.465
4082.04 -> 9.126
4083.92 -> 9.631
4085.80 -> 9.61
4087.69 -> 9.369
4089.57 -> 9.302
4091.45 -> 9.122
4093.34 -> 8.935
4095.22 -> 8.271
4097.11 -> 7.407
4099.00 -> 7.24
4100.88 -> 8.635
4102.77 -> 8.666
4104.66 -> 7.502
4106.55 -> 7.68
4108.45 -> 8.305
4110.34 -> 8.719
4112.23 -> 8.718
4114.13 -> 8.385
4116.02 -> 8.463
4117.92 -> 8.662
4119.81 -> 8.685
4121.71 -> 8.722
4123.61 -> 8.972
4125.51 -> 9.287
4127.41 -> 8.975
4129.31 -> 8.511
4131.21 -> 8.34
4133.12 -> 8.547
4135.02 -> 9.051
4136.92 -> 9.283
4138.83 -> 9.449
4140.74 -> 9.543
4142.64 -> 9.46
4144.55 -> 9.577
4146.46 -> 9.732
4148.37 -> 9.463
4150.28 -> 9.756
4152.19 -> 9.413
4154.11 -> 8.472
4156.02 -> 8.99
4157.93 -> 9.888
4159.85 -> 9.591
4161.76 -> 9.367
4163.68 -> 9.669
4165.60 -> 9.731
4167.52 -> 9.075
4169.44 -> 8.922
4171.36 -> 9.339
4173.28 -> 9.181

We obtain 3.41 Angstrom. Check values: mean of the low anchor 9.52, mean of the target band 8.56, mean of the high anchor 9.24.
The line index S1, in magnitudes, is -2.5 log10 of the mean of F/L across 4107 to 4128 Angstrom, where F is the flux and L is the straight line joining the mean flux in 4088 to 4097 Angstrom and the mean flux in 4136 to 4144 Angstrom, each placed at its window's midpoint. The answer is 0.06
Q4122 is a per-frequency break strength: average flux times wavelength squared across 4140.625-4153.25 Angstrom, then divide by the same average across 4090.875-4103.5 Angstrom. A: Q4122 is 1.18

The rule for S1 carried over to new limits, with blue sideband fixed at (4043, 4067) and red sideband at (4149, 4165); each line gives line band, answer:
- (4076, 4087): 0.05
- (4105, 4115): 0.14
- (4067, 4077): -0.02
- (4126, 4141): 0.06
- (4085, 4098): 0.08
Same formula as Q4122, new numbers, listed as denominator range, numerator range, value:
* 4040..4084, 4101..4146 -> 0.96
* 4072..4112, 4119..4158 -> 1.07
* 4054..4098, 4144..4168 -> 1.05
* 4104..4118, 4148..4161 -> 1.15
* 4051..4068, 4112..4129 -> 0.92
